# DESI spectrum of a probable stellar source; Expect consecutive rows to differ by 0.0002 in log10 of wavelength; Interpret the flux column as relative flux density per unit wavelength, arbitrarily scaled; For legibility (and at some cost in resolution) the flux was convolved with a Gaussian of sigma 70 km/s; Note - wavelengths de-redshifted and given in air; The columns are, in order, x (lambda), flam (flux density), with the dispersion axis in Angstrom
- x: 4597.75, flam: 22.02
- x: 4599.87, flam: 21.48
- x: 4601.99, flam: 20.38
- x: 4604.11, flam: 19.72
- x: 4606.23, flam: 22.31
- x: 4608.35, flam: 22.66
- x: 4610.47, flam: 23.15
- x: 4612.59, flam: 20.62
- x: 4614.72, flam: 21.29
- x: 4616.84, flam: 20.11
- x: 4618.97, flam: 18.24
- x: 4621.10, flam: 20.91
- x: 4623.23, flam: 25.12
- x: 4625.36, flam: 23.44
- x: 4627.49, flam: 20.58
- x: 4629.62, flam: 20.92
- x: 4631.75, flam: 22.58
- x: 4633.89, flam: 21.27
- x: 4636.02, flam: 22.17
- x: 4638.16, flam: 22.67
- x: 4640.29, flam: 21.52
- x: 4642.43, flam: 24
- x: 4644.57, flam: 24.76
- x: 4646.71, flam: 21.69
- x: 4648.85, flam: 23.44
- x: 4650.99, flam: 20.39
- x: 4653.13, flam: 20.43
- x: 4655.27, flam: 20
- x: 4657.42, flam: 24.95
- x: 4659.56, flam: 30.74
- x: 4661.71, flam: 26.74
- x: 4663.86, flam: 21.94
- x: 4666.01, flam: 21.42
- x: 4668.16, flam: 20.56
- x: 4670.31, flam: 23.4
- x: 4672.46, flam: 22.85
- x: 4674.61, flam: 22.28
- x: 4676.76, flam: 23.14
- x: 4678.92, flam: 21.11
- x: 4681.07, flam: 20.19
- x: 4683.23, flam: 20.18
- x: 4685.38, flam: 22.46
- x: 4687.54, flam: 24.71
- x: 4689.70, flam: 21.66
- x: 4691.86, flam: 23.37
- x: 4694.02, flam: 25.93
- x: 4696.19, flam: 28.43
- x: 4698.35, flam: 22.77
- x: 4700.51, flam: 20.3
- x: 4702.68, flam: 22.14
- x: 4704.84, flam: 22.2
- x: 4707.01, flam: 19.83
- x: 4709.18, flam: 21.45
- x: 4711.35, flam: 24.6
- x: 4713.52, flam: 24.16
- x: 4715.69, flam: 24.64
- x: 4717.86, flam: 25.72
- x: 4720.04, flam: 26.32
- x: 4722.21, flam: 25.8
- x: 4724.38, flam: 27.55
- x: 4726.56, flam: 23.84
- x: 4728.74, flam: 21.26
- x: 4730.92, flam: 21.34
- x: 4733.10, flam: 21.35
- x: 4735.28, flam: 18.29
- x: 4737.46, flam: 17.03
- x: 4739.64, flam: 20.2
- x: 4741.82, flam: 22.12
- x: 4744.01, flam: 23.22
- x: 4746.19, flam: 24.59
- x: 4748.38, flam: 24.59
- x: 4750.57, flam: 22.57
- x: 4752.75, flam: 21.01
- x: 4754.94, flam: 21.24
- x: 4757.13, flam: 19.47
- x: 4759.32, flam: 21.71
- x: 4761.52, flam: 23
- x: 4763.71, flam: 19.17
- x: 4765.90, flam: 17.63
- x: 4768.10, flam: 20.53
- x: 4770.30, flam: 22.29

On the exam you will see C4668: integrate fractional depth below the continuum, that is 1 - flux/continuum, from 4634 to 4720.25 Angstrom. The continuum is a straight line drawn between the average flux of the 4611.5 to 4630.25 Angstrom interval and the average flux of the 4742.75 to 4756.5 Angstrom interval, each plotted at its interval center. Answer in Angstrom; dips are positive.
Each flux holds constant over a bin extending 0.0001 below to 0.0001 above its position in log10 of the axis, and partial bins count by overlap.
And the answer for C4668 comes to -4.2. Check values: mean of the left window 21.3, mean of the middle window 23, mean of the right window 22.7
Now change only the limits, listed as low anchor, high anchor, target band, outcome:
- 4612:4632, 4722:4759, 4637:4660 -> -1.5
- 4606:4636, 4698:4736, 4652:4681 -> -0.8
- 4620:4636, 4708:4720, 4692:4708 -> 0.5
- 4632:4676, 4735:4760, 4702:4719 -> -0.9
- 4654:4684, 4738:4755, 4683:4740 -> -1.0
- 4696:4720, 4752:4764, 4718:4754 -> -1.0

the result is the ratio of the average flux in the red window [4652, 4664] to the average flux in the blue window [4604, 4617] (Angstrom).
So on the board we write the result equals 1.12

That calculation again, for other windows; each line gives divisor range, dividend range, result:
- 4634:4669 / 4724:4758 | 0.95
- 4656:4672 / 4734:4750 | 0.89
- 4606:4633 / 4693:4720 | 1.09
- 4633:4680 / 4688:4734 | 1.03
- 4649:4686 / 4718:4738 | 1.01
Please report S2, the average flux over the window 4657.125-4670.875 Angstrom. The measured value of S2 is 24.2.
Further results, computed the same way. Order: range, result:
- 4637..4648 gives 22.9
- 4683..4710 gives 22.8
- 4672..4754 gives 22.8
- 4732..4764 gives 21.4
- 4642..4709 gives 22.8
